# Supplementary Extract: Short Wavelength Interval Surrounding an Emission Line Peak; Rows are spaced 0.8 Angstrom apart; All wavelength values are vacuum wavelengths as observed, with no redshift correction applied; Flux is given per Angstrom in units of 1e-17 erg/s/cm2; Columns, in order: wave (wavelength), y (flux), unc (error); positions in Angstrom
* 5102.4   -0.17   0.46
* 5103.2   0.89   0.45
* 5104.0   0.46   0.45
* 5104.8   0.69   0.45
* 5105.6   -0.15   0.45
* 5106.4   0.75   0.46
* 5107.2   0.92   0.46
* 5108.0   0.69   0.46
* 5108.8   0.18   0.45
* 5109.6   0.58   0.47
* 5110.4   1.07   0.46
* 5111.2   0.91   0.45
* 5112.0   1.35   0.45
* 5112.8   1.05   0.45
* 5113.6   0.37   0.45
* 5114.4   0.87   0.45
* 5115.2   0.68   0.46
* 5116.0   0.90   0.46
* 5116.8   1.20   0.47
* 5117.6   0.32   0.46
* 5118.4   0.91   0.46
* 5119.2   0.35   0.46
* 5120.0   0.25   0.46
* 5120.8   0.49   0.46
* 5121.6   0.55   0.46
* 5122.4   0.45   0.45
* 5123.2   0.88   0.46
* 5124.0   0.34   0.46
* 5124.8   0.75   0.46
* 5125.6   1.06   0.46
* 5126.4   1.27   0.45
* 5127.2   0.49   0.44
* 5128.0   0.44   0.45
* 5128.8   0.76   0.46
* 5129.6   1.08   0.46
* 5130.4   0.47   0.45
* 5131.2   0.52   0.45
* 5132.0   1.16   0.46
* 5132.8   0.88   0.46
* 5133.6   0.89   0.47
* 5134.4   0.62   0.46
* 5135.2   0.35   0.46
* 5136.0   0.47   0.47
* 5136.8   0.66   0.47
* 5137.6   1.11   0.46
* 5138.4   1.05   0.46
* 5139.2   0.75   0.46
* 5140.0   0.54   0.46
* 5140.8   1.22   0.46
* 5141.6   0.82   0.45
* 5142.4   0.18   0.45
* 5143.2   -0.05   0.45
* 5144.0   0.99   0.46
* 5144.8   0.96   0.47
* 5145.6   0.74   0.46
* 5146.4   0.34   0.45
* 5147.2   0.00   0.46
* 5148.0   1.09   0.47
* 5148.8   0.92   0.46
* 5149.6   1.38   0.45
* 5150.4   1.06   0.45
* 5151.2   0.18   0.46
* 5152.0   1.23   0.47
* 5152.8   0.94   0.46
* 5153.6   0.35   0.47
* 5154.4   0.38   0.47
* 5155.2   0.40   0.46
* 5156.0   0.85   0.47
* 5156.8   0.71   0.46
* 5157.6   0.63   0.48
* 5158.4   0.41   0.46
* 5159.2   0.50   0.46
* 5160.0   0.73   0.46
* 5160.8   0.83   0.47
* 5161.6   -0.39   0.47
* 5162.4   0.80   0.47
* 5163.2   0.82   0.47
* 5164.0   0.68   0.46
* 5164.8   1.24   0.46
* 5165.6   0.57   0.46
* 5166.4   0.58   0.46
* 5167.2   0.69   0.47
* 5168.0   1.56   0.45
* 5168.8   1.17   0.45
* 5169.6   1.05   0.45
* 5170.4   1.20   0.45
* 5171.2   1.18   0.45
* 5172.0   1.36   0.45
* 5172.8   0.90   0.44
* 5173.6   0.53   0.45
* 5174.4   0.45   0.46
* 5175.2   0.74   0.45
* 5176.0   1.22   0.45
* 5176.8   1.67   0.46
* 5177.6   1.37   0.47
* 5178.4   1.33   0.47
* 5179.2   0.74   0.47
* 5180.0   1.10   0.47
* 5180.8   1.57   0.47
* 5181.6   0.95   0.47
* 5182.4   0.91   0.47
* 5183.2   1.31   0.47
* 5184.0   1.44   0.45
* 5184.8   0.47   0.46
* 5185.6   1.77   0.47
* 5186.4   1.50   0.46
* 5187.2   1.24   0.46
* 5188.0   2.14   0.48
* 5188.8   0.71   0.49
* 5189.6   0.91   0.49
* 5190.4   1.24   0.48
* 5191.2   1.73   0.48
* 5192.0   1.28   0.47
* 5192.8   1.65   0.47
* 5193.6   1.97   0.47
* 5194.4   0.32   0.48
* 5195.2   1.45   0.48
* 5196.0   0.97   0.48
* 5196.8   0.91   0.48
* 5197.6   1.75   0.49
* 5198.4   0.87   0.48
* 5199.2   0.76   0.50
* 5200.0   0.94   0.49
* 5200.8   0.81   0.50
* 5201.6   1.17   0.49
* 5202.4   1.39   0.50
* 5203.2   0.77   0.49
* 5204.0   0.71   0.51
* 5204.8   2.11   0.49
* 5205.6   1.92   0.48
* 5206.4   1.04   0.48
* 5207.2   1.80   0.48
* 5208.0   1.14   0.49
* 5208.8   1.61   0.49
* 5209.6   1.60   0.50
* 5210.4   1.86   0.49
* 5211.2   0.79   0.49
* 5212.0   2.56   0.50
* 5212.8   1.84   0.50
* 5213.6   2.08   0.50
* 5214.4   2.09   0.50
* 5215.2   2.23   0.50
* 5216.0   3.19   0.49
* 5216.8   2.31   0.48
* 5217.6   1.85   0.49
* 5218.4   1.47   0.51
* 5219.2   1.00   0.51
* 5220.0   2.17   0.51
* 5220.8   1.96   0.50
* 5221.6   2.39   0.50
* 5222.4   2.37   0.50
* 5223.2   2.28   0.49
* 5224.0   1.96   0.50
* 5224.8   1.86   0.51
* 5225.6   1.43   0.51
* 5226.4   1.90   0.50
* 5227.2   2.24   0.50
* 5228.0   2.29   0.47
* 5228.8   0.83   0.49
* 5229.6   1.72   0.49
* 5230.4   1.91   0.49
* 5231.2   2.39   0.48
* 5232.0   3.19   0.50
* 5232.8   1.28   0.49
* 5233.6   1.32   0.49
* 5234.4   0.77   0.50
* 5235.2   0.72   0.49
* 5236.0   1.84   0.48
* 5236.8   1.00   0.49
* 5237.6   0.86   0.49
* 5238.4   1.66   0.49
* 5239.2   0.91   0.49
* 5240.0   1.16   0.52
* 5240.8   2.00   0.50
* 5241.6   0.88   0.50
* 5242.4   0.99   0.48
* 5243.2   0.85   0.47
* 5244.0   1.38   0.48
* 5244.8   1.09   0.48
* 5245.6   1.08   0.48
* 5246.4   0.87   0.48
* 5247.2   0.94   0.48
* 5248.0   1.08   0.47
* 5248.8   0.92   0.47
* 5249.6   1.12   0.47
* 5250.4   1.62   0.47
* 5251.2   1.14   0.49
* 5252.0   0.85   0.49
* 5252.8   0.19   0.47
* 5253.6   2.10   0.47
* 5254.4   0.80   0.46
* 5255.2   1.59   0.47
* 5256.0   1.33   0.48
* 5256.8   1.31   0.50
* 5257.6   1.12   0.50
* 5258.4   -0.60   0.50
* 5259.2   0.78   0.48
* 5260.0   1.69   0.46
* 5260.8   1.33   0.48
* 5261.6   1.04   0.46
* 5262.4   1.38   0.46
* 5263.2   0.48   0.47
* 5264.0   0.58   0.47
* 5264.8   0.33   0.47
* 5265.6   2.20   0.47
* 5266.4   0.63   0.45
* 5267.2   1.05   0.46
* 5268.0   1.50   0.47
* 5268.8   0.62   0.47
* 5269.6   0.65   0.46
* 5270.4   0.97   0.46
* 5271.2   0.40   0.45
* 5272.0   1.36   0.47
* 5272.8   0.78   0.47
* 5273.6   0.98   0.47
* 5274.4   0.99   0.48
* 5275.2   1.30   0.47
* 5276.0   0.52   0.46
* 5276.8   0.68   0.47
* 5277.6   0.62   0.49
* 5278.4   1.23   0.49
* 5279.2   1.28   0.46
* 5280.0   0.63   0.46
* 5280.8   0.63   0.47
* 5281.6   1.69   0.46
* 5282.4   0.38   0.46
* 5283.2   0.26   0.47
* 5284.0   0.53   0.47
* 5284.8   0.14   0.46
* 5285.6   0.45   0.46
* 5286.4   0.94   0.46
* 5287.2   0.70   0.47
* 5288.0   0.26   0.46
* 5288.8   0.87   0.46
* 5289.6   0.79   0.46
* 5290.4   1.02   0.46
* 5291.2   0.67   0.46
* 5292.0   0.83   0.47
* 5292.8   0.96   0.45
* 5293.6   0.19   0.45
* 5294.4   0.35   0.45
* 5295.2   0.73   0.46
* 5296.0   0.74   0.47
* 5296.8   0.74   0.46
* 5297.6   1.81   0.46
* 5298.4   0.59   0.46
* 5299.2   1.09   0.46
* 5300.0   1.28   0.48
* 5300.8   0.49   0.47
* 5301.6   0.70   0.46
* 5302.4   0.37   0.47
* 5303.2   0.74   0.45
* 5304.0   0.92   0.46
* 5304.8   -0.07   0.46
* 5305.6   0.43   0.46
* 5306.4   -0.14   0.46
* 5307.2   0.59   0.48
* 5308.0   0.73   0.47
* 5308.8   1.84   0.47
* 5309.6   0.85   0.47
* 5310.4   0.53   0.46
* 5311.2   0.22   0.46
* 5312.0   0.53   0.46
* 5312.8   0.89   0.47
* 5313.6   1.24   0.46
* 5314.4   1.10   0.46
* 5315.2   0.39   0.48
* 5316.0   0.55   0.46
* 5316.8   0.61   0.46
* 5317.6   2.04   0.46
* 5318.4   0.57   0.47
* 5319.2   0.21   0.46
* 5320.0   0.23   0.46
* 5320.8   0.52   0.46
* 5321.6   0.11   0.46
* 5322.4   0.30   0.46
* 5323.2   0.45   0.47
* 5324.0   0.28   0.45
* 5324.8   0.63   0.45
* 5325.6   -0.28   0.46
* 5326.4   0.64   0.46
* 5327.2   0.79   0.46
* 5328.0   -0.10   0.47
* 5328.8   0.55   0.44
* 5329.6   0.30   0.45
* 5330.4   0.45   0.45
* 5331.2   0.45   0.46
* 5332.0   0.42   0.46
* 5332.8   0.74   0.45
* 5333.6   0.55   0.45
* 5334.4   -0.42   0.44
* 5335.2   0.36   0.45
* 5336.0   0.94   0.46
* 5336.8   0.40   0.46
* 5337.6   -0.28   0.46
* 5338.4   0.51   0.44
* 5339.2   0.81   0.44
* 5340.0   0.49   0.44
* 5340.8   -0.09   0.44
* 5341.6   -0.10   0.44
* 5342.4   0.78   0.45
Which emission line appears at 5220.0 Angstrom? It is C IV 1549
